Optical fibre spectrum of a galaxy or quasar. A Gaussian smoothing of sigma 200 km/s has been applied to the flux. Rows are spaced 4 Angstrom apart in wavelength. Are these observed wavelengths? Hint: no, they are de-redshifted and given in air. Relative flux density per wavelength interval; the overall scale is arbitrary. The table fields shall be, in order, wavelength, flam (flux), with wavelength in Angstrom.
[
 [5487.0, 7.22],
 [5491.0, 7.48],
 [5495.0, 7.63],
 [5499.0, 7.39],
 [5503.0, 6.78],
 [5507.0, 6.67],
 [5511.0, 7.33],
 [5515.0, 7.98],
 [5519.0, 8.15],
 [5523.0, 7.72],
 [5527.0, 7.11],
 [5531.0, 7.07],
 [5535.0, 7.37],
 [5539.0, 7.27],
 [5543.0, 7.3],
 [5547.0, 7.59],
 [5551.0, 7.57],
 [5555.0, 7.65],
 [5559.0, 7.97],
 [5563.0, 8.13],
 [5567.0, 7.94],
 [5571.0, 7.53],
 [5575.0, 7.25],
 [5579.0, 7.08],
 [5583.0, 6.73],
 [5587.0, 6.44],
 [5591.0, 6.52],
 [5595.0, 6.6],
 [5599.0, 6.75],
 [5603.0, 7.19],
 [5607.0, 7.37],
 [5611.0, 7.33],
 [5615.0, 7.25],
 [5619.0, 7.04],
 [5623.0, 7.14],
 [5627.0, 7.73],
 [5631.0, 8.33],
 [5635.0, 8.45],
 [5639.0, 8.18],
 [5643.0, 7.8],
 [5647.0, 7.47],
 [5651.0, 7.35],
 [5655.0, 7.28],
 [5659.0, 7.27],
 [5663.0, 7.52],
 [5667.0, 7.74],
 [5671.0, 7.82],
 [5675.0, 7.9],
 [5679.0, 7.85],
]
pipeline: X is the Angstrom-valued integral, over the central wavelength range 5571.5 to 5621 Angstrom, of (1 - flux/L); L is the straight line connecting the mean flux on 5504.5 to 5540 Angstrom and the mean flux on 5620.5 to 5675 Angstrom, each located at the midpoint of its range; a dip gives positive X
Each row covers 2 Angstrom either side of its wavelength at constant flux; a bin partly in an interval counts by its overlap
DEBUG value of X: 3.9 Angstrom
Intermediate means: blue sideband 7.4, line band 6.98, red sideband 7.7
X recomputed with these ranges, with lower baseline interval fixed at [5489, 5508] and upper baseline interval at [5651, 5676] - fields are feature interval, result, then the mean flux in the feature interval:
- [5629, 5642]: -1.4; 8.28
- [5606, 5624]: 0.6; 7.22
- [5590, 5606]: 1.3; 6.82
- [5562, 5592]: 0.7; 7.19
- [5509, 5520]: -0.8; 7.79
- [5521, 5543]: -0.1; 7.31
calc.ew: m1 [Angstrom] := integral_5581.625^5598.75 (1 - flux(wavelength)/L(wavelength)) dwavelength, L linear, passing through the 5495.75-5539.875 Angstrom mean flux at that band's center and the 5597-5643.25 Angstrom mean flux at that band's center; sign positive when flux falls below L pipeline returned 2.1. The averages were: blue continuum 7.36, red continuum 7.54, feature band 6.58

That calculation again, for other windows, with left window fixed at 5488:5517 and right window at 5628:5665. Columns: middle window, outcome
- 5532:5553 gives 0.1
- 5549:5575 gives -0.9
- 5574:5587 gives 1.1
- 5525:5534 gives 0.3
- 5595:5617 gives 1.4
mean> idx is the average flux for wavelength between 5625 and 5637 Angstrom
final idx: 8.17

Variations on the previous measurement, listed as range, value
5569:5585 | 7.15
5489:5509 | 7.19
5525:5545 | 7.22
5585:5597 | 6.52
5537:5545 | 7.29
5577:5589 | 6.75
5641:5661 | 7.43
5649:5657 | 7.31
